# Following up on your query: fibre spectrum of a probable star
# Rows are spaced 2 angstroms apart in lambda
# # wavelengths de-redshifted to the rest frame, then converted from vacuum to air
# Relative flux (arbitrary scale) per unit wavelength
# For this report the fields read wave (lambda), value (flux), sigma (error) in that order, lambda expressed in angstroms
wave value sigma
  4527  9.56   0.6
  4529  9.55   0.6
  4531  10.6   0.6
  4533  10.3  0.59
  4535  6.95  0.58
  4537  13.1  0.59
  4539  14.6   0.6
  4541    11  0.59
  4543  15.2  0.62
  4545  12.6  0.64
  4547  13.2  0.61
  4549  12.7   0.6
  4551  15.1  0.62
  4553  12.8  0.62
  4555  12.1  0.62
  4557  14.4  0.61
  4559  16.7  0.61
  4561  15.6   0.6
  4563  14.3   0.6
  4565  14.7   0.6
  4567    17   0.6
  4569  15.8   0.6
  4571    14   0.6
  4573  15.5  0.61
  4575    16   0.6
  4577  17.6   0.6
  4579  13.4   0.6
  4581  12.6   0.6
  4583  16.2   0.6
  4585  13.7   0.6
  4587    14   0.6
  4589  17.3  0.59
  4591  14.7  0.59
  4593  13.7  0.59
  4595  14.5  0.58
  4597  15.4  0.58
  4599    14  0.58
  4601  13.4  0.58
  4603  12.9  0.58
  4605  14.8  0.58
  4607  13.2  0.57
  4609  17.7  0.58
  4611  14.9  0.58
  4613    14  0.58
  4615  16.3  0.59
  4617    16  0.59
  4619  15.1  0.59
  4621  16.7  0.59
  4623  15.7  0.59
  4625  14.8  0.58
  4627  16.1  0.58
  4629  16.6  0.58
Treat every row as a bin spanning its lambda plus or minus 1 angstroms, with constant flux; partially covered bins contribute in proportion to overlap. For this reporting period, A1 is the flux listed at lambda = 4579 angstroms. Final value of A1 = 13.4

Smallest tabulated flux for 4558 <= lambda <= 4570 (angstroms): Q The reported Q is 14.3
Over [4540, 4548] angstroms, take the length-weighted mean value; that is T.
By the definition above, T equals 13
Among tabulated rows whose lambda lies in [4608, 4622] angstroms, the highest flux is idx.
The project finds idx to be 17.7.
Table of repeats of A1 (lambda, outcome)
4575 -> 16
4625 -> 14.8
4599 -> 14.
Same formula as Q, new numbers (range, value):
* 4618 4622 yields 15.1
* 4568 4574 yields 14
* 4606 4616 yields 13.2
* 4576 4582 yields 12.6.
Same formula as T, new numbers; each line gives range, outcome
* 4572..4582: 15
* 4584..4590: 15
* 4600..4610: 14.4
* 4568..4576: 15.3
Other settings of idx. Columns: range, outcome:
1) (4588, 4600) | 17.3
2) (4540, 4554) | 15.2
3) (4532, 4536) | 10.3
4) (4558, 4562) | 16.7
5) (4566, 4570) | 17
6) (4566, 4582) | 17.6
